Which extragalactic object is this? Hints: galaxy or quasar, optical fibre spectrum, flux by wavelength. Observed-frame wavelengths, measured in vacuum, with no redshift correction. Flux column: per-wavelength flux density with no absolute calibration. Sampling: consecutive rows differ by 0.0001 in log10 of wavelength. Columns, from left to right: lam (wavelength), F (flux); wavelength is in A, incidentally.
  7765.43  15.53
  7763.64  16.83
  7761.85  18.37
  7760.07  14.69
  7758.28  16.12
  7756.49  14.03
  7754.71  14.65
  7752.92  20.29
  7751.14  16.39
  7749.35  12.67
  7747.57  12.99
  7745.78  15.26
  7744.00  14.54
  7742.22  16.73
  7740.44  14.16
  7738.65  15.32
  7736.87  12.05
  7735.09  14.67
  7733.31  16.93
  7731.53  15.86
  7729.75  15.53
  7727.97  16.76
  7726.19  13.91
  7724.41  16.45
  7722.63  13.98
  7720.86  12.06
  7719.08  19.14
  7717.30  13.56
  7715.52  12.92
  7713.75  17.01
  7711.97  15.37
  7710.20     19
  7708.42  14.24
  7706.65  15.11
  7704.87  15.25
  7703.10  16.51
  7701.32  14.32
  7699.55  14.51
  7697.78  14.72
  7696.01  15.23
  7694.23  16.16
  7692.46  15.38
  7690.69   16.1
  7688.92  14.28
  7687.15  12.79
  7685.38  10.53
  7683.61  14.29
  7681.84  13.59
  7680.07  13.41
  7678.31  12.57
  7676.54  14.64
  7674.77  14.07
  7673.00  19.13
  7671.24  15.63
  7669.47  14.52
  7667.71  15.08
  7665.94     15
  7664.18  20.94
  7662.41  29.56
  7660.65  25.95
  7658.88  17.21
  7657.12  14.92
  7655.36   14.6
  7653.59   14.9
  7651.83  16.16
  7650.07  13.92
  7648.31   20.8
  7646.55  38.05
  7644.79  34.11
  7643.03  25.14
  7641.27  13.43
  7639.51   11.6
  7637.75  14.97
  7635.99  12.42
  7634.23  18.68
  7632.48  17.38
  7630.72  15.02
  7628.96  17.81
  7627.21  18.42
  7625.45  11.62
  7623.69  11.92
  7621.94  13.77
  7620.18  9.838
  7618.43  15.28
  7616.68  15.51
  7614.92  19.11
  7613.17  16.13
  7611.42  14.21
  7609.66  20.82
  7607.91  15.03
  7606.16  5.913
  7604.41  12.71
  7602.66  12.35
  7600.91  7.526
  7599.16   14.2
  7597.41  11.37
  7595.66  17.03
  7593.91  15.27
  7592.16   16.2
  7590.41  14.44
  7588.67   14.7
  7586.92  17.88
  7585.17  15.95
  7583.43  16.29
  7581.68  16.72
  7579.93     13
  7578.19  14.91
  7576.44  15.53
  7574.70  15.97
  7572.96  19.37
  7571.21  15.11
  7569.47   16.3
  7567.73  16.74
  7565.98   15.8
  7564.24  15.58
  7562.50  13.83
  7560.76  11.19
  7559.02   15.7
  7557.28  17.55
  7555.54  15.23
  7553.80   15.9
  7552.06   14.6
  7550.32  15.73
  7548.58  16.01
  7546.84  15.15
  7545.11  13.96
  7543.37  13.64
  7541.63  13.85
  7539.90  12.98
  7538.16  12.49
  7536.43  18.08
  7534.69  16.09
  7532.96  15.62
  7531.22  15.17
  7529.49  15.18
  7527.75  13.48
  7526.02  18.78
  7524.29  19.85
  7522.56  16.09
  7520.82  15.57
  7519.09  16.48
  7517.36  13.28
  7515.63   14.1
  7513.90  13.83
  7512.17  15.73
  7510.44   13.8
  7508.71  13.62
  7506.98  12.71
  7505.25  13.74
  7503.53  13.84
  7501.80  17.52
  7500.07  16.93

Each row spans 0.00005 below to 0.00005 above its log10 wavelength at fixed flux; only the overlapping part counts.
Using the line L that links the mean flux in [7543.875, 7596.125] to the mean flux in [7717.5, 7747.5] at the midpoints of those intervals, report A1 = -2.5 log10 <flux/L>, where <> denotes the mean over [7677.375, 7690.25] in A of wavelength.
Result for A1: 0.16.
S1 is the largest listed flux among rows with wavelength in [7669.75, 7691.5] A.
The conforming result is 19.13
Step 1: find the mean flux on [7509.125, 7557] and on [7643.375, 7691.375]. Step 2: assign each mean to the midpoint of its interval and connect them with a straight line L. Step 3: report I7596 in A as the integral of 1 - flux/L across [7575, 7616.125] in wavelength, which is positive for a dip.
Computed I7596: 4.26 A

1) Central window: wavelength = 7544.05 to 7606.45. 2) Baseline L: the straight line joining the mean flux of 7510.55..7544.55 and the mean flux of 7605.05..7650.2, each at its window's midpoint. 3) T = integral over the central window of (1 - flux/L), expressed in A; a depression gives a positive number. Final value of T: 4.66 A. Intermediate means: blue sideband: 15.2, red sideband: 17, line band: 14.8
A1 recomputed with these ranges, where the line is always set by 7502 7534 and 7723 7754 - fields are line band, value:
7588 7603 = 0.11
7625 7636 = -0.08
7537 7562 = 0.04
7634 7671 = -0.25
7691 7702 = 0.01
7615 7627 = 0.11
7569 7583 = -0.05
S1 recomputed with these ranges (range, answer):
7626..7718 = 38.05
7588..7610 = 20.82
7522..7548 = 19.85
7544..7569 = 17.55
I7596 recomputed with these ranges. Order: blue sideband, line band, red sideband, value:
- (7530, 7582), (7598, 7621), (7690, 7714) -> 2.47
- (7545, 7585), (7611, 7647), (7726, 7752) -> -4.35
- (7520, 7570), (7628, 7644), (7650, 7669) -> 1.07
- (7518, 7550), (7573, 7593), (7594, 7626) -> -2.06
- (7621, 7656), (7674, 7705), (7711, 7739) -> 3.52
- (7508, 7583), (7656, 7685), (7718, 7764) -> -2.69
